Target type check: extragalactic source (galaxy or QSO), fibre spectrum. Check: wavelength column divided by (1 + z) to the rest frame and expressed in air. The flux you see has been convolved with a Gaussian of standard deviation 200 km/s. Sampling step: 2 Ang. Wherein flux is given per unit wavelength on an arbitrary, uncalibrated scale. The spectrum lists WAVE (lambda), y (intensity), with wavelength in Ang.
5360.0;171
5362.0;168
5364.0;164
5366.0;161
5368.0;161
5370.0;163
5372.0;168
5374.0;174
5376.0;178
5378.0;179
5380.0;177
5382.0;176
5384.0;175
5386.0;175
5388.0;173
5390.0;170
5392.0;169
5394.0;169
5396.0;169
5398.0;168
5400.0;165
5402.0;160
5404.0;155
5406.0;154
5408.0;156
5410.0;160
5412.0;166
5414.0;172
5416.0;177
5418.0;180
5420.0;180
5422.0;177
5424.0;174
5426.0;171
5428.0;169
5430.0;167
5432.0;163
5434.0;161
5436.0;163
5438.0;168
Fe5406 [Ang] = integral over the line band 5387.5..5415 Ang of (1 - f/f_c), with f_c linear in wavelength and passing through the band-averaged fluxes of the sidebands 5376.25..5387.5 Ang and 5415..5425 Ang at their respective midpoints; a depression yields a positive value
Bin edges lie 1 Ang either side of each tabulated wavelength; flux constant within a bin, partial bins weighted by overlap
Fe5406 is 1.9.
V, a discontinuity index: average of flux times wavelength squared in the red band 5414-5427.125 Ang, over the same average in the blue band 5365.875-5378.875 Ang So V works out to 1.06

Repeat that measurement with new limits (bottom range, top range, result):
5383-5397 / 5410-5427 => 1.02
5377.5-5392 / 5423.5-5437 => 0.97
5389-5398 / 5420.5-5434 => 1.02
